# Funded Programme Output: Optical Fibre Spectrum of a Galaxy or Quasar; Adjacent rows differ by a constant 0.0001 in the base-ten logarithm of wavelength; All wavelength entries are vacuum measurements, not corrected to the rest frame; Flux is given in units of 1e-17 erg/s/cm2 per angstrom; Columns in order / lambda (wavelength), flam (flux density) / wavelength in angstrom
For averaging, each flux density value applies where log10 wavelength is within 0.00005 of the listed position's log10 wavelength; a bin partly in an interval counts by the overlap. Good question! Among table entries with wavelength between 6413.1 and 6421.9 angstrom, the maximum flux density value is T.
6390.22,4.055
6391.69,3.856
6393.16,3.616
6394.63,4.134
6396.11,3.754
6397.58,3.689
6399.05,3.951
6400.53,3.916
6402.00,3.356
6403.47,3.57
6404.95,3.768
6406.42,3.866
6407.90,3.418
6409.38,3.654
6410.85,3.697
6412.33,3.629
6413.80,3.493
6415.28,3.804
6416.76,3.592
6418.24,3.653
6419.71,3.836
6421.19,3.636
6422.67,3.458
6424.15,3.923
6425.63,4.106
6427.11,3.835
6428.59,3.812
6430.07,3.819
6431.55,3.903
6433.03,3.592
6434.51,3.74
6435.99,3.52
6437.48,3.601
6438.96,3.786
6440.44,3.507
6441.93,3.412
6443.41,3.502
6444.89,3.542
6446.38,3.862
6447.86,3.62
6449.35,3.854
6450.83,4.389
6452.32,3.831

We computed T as 3.836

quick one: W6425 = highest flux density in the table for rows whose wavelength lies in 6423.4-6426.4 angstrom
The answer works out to 4.106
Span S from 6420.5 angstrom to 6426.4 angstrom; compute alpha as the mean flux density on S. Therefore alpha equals 3.78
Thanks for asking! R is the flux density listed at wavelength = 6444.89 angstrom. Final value 3.542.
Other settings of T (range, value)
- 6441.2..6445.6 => 3.542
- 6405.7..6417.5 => 3.866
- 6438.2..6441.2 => 3.786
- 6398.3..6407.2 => 3.951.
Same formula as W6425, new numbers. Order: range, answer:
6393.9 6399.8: 4.134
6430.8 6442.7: 3.903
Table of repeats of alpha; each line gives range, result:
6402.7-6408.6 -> 3.65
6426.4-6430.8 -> 3.82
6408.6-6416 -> 3.65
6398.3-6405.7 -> 3.71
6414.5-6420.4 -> 3.72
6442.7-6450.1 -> 3.68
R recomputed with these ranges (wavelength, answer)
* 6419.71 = 3.836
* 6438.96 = 3.786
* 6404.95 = 3.768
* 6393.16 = 3.616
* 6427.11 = 3.835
